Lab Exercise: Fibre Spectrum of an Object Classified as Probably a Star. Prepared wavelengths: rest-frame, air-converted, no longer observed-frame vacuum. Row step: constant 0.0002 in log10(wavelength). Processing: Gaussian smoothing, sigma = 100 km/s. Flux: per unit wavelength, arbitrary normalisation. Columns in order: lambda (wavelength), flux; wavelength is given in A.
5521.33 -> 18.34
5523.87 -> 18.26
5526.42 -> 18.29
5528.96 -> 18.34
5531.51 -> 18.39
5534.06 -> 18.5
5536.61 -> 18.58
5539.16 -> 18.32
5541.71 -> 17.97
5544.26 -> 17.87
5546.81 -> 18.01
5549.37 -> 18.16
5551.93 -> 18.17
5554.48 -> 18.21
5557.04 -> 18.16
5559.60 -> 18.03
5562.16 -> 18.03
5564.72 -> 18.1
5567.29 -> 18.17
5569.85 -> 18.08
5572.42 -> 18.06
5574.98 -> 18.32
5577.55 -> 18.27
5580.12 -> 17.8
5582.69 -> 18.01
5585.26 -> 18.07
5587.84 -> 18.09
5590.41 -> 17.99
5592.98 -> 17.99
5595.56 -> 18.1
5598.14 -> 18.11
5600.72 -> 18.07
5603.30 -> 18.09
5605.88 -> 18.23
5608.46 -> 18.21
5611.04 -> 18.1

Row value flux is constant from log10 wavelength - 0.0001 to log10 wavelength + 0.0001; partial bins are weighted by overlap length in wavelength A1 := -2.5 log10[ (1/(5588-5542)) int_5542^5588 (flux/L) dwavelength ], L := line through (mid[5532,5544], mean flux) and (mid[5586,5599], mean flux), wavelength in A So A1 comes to 0.01 mag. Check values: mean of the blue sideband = 18.3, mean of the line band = 18.1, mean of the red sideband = 18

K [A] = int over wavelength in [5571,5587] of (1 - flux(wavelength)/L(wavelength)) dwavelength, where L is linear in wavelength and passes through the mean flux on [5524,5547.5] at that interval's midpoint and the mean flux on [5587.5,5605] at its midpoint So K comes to 0.0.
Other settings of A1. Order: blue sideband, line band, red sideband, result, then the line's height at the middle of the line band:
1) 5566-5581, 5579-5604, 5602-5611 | 0.01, 18.2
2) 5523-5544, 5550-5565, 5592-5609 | 0.01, 18.2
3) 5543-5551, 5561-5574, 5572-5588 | 0.00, 18.1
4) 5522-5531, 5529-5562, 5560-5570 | 0.00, 18.2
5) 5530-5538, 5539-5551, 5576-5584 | 0.02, 18.4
